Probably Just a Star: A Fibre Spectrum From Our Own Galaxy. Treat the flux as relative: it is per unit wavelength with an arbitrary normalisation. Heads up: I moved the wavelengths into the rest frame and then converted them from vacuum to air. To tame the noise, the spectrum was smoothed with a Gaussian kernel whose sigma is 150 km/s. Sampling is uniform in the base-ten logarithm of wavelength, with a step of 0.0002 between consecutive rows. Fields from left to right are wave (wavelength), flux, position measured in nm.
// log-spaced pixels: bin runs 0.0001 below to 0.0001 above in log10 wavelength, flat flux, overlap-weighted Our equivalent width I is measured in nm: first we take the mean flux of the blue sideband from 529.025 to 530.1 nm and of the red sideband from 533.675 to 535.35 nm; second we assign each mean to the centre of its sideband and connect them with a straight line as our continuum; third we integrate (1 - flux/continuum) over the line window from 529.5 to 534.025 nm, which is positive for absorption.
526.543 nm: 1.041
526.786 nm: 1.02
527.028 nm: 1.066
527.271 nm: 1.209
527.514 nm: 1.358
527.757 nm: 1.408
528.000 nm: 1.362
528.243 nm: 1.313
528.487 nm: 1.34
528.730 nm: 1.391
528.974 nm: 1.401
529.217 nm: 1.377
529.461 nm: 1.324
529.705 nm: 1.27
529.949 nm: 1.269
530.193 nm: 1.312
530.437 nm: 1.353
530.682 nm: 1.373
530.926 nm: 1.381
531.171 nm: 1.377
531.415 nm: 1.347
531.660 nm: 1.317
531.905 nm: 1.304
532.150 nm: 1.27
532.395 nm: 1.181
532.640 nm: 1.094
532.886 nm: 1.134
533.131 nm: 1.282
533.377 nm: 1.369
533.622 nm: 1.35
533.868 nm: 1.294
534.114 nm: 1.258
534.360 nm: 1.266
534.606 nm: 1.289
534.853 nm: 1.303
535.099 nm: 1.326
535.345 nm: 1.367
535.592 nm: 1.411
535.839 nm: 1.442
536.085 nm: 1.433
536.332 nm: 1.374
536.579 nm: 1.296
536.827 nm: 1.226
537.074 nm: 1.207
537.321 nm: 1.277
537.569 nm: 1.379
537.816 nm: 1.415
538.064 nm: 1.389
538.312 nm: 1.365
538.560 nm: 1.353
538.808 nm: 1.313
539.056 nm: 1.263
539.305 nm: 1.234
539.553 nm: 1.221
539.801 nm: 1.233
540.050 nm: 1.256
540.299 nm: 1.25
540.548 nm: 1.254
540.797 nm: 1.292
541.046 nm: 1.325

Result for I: 0.05 nm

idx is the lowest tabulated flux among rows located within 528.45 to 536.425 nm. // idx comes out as 1.094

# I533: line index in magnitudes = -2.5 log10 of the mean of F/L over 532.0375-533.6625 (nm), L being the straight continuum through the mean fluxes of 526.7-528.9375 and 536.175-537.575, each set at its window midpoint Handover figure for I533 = 0.04 mag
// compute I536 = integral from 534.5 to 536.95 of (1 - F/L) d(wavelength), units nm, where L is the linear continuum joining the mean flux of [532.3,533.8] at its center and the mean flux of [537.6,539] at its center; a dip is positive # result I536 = -0.09 nm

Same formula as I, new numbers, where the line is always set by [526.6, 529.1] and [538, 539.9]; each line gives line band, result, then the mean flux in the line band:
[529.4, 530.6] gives -0.02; 1.31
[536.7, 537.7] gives 0.01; 1.27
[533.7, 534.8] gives 0.01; 1.28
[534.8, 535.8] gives -0.06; 1.36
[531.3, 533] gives 0.07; 1.23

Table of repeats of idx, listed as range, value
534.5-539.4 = 1.207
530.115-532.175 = 1.27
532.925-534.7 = 1.258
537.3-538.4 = 1.277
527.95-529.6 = 1.313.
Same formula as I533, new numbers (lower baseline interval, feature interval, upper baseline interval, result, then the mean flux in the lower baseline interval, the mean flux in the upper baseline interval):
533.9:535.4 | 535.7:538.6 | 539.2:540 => -0.07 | 1.3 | 1.23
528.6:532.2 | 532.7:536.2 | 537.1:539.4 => 0.01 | 1.34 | 1.33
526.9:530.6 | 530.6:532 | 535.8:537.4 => -0.03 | 1.32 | 1.32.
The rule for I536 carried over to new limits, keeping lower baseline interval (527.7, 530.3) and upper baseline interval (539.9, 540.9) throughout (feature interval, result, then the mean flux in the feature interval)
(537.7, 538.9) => -0.09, 1.37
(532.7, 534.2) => 0.04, 1.27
